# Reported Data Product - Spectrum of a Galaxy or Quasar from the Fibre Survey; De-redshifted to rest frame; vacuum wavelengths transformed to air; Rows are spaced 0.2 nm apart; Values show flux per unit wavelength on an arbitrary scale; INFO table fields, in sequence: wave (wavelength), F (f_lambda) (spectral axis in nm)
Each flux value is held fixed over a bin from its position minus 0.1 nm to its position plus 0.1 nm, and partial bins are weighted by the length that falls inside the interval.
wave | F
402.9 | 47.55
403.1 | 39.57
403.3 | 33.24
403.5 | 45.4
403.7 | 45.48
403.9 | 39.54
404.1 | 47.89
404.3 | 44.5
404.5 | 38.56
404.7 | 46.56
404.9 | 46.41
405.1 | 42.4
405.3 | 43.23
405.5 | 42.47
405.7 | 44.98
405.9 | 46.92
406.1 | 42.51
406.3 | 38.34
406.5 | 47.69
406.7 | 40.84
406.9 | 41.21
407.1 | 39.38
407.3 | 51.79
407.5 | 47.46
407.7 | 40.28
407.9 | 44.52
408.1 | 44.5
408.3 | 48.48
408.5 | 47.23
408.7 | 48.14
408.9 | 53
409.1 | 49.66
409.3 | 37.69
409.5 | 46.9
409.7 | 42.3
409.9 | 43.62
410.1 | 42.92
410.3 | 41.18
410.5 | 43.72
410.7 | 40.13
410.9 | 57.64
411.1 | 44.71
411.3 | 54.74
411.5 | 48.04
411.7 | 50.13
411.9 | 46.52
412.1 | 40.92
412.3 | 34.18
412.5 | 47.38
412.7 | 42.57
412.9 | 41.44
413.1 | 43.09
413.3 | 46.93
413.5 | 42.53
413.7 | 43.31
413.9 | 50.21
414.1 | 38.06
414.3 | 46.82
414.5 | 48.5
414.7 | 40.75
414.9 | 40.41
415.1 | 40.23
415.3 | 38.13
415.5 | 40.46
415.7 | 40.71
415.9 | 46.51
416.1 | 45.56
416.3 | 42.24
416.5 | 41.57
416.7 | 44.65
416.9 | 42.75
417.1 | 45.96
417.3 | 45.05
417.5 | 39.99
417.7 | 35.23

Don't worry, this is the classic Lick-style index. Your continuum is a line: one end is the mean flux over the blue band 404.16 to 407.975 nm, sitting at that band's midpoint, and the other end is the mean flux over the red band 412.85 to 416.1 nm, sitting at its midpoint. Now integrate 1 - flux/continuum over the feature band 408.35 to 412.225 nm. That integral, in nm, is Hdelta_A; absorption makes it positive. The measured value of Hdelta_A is -0.25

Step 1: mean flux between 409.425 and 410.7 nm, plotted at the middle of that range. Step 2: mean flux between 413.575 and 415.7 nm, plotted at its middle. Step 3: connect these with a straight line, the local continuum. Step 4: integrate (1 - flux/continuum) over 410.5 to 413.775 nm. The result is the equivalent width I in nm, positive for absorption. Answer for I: -0.18 nm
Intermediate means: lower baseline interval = 43.1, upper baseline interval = 42.6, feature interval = 45.2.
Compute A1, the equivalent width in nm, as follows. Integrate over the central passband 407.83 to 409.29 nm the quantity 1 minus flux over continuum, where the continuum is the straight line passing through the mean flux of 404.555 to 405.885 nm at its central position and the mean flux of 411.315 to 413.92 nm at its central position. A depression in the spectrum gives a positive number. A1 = -0.10 nm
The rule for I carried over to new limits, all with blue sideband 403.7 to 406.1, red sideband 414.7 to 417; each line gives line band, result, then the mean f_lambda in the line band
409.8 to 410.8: 0.02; 42.3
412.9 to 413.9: -0.04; 44.3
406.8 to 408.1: -0.02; 44.1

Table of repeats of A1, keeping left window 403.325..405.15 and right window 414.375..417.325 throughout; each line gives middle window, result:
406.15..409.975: -0.13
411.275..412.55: -0.07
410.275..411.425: -0.11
